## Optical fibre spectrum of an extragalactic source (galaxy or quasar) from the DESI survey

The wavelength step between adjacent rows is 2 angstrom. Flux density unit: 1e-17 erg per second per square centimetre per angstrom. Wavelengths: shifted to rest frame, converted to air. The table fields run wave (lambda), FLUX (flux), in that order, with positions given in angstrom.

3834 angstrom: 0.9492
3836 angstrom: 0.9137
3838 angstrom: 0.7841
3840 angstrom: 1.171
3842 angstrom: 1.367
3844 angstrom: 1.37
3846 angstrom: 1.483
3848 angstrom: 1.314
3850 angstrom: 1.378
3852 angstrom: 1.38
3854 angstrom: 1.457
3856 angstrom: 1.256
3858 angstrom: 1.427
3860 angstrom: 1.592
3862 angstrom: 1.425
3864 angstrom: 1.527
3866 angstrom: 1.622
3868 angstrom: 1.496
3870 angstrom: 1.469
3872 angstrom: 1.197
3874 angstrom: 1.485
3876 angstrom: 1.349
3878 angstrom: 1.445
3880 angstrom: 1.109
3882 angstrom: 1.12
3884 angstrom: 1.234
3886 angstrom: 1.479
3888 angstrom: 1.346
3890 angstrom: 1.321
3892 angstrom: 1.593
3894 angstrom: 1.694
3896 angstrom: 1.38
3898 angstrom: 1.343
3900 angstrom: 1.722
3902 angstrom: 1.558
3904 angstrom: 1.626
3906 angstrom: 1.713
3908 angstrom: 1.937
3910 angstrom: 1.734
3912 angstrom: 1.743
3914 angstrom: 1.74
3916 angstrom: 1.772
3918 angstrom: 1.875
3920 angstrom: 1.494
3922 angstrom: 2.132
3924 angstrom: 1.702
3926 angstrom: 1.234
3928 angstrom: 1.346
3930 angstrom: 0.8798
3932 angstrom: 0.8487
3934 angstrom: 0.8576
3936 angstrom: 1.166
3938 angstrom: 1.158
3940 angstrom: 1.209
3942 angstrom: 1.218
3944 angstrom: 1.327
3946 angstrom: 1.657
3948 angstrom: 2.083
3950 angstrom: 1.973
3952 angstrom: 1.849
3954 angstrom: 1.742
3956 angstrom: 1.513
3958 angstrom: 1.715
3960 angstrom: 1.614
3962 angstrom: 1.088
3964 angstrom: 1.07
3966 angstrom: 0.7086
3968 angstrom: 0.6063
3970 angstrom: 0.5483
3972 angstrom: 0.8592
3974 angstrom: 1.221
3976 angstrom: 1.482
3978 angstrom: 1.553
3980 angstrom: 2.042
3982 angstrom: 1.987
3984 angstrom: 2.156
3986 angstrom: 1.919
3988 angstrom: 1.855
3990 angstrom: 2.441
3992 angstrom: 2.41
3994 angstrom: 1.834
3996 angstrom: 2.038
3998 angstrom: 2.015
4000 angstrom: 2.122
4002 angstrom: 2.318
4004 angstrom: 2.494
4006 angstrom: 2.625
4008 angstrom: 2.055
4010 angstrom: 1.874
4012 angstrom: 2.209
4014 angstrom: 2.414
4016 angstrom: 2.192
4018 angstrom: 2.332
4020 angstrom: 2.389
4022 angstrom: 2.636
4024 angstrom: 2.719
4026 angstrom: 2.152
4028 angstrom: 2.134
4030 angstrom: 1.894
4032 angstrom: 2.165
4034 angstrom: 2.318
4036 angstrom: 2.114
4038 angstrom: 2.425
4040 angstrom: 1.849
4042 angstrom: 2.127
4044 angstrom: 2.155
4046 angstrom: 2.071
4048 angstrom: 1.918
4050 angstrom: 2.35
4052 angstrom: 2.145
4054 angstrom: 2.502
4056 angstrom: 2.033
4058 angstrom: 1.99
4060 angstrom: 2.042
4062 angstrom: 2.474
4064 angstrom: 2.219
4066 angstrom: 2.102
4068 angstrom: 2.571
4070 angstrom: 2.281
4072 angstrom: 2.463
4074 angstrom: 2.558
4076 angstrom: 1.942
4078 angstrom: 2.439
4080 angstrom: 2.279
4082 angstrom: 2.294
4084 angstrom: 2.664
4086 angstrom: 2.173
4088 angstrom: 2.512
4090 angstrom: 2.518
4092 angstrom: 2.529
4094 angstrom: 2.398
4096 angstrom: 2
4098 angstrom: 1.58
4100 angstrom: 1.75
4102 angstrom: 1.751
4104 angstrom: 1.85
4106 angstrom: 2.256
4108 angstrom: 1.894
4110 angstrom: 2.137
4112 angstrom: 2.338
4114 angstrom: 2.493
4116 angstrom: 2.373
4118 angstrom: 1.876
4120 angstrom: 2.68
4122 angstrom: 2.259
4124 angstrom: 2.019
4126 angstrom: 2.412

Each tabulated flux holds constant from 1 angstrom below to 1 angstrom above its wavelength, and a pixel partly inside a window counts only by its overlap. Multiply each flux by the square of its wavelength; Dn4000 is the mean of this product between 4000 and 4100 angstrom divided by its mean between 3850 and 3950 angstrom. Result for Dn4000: 1.7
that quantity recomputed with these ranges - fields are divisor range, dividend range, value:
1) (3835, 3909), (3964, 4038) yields 1.49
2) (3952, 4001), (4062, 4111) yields 1.45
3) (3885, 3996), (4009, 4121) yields 1.54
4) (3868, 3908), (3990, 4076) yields 1.66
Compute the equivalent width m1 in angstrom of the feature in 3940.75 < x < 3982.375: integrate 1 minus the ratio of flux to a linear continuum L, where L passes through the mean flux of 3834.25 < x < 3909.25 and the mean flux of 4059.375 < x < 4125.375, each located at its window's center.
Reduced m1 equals 7.8 angstrom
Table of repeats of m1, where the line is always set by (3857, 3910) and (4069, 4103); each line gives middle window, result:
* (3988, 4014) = -3.8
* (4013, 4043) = -3.5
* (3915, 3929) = -0.3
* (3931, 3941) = 3.7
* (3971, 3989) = 1.7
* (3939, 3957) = 1.1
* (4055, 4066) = 0.0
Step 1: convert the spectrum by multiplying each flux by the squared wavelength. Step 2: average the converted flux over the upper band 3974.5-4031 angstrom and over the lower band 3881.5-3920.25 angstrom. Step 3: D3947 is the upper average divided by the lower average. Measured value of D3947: 1.43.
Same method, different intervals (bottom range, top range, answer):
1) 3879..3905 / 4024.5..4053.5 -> 1.62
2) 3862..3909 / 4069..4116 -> 1.68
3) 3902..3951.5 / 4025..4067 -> 1.50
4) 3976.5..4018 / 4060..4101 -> 1.12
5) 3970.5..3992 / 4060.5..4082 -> 1.38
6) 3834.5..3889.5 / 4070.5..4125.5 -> 1.87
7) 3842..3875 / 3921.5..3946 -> 0.91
